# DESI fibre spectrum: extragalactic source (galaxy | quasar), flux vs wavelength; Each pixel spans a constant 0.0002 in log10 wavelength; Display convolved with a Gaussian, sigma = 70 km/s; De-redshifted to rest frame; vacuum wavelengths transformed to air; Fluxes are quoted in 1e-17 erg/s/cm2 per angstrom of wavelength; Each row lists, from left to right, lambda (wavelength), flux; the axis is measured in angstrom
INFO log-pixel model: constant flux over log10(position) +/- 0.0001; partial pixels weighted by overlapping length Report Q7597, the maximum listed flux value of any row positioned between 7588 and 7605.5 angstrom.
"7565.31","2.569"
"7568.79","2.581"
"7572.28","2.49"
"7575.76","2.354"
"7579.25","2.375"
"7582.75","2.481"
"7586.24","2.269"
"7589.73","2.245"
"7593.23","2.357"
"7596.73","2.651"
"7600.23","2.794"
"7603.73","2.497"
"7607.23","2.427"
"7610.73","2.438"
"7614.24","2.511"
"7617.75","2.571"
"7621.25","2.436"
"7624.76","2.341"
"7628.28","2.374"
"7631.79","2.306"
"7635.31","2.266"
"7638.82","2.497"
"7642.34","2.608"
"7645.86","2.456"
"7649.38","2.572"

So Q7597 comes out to 2.794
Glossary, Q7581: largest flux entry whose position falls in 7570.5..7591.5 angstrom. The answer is 2.49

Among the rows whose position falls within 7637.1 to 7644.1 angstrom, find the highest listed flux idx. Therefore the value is 2.608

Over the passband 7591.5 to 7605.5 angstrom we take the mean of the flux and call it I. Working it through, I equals 2.57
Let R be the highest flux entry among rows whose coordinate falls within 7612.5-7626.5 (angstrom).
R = 2.571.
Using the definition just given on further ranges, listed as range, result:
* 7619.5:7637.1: 2.436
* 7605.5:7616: 2.511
